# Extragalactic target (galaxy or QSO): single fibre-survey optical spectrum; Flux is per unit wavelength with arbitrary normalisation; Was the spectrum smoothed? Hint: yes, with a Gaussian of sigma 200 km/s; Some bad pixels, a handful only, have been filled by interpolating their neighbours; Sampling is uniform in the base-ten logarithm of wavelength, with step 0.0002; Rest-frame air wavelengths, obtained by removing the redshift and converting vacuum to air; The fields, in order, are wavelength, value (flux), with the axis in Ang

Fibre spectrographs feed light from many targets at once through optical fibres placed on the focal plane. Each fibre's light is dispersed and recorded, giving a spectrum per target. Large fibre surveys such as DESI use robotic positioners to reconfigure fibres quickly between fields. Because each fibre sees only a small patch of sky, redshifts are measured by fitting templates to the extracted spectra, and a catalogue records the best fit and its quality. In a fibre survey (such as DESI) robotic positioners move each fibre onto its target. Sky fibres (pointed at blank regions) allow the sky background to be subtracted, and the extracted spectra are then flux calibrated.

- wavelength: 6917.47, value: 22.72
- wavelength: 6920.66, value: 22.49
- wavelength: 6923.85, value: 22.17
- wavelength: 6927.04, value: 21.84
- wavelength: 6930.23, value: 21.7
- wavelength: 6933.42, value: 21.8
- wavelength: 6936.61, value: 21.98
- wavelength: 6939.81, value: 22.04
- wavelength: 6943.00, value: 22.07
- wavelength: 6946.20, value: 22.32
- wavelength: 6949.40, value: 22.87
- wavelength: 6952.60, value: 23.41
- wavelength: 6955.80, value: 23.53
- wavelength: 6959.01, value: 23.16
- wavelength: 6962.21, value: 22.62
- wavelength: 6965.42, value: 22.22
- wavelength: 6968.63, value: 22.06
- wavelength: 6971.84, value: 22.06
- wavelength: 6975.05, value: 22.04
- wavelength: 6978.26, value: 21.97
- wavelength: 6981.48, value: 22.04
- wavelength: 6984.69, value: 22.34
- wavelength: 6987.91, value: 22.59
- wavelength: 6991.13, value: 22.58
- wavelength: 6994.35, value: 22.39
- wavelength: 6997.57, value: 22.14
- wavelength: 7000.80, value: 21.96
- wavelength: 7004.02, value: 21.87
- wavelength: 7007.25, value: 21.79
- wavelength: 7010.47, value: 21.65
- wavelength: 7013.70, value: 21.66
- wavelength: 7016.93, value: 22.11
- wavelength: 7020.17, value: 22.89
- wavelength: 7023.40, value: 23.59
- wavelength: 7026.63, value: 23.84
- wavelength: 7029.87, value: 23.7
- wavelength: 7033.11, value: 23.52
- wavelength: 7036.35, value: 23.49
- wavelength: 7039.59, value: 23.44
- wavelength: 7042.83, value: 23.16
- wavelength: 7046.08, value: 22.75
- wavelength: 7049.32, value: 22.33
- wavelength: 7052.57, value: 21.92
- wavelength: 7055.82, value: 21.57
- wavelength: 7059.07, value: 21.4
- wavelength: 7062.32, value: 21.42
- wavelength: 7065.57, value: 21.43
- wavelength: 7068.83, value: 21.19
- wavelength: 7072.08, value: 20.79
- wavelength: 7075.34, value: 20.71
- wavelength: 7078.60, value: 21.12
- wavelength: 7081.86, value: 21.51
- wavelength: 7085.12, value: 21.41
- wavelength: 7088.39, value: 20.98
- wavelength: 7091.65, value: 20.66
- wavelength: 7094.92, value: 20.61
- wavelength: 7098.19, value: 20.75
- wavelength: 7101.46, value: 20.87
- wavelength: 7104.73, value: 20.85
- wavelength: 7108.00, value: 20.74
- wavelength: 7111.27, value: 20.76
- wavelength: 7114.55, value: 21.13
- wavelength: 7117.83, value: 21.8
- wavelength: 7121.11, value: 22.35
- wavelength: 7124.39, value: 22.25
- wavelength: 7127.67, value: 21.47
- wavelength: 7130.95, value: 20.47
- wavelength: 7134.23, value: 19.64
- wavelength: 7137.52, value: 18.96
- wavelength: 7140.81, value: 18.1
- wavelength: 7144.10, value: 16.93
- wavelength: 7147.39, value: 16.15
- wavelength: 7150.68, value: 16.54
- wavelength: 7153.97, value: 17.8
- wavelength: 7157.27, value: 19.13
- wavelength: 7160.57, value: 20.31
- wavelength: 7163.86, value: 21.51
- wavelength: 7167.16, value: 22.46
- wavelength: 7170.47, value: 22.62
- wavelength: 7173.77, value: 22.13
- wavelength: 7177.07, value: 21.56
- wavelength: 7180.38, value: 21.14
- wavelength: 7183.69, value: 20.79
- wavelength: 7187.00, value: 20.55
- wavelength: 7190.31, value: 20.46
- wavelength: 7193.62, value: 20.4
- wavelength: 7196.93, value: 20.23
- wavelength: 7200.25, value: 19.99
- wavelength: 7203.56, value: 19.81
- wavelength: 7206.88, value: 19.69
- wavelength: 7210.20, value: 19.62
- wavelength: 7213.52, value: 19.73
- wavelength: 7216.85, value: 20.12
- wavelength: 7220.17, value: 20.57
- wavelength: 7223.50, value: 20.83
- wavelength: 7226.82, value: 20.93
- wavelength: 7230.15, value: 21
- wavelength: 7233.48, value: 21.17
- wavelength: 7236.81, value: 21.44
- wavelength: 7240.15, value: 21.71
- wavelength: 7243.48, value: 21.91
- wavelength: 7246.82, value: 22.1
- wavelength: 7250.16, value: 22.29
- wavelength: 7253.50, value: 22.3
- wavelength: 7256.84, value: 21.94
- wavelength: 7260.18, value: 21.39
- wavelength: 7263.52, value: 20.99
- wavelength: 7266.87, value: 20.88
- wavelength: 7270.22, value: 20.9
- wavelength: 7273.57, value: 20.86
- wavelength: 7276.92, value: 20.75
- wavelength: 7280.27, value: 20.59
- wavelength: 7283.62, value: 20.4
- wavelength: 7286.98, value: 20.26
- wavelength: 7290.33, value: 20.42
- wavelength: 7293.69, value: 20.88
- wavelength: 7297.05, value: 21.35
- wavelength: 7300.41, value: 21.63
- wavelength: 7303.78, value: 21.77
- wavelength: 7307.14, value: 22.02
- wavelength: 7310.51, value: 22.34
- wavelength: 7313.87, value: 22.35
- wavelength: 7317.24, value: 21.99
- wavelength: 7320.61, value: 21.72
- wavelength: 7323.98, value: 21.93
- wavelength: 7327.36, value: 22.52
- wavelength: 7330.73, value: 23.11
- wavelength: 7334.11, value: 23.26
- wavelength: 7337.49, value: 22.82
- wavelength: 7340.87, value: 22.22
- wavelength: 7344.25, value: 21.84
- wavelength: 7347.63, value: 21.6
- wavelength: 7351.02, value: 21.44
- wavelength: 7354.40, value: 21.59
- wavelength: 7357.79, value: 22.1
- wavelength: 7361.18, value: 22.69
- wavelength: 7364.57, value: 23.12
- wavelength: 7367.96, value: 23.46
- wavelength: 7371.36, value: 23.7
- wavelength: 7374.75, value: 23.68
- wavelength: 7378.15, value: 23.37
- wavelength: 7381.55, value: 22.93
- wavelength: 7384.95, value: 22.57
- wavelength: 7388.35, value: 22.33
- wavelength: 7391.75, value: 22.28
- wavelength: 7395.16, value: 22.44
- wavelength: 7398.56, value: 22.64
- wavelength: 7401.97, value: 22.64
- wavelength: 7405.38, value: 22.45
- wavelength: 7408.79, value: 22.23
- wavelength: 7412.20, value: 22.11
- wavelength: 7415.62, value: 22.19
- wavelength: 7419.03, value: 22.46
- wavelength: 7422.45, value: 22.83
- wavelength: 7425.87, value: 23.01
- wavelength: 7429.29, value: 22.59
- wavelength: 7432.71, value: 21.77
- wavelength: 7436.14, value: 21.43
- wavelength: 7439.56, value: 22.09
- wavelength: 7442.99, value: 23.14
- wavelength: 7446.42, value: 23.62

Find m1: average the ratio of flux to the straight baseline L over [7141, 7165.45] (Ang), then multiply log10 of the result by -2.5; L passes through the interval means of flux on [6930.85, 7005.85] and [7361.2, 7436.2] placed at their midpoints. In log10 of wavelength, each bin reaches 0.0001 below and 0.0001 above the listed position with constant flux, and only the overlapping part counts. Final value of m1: 0.22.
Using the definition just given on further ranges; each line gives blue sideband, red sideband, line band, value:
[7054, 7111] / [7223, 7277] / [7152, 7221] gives 0.04 mag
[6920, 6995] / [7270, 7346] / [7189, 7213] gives 0.10 mag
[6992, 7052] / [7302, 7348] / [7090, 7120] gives 0.08 mag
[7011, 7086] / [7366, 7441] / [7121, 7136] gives 0.06 mag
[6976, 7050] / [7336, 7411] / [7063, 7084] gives 0.07 mag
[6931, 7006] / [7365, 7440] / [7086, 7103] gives 0.08 mag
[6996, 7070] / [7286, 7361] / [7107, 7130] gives 0.04 mag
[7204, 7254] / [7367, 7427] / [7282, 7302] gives 0.04 mag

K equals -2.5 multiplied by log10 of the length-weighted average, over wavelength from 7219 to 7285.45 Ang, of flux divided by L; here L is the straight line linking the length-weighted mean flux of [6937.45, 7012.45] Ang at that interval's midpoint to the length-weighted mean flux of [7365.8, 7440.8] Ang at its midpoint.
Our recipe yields 0.06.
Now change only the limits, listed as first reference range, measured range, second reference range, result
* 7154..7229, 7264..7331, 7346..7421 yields 0.015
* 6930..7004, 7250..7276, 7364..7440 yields 0.057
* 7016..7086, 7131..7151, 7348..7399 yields 0.235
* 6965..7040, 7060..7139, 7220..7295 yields 0.050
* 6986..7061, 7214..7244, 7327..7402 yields 0.080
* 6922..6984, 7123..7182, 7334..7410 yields 0.128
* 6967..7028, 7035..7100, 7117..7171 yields -0.025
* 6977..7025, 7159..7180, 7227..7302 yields -0.007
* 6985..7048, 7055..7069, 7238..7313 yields 0.051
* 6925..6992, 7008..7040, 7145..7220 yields -0.061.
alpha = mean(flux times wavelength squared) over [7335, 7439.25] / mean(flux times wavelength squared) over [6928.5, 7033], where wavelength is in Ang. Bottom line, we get 1.12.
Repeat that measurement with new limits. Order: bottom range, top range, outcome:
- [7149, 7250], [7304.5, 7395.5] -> 1.14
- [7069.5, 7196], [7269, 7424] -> 1.15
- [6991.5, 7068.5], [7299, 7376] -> 1.09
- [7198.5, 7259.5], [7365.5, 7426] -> 1.14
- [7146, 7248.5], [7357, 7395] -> 1.18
